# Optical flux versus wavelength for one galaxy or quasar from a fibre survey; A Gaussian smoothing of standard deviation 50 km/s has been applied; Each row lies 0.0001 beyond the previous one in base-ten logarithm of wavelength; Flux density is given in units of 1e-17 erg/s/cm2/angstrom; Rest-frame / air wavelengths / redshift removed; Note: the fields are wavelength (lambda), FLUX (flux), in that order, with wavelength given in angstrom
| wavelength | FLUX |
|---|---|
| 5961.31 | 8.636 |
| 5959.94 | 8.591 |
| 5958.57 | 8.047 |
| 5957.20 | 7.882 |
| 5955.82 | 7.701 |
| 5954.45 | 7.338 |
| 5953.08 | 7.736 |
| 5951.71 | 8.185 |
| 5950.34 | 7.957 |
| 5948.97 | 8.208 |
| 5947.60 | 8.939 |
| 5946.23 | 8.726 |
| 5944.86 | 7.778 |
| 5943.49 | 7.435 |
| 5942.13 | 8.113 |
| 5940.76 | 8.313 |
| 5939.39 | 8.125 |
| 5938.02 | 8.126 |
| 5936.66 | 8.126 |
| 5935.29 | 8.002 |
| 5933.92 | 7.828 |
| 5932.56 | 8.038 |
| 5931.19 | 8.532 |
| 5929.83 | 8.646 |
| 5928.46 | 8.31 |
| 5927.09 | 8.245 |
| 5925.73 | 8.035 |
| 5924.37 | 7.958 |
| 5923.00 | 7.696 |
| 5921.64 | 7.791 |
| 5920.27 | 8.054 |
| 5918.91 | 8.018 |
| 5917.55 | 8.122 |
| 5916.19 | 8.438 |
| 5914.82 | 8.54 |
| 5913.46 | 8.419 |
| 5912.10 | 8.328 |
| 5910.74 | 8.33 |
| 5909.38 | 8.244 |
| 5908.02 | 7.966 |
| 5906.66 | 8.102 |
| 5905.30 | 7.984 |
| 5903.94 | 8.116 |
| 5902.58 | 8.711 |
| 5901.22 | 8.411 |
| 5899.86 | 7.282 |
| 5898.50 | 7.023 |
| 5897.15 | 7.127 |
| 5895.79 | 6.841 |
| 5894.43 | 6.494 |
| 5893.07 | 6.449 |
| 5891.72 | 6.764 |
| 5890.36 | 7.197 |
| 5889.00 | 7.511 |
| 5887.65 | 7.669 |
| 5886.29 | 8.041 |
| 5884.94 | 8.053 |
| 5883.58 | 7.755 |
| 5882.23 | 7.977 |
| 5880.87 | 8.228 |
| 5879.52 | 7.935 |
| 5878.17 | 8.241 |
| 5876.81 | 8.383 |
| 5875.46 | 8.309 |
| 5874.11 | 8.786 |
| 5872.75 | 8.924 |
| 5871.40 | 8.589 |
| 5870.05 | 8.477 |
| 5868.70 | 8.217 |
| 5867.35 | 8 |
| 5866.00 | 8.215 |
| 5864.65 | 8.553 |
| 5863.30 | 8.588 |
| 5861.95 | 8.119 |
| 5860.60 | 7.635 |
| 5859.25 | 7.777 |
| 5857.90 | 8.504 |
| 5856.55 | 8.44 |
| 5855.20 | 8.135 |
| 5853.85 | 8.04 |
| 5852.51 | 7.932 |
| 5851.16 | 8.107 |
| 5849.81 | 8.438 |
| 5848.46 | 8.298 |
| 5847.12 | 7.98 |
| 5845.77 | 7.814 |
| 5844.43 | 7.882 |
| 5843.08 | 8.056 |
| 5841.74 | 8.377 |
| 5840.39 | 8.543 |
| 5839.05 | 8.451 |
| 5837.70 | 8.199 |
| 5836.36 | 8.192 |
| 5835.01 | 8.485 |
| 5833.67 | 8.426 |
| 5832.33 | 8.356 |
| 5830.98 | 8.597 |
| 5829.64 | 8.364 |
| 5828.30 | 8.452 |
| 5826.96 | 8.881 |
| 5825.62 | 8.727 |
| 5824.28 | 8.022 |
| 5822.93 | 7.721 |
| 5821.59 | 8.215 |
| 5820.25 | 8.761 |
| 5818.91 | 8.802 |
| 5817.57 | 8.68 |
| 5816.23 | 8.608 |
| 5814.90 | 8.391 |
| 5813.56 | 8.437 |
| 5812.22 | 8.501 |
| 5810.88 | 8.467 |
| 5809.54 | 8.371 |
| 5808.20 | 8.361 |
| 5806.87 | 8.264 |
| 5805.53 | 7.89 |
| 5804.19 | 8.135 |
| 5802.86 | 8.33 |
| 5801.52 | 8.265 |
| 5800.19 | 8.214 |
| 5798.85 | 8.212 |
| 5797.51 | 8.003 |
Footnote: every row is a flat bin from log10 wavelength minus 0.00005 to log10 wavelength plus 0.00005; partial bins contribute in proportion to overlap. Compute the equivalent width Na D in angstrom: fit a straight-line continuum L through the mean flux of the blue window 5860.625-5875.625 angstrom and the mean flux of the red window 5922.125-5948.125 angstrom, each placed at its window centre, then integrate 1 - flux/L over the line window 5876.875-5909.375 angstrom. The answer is 2.5 angstrom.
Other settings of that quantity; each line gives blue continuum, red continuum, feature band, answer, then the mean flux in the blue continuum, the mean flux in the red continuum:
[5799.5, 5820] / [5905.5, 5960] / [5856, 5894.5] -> 1.08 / 8.39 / 8.12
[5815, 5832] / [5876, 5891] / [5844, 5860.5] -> 0.22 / 8.48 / 7.91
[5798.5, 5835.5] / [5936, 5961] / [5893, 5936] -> 1.06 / 8.39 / 8.08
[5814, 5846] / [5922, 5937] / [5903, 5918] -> -0.14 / 8.38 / 8.12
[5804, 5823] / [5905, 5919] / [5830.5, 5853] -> 0.30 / 8.4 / 8.24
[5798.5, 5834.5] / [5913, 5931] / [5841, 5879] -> 0.28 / 8.39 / 8.18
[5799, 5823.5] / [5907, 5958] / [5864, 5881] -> -0.30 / 8.36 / 8.11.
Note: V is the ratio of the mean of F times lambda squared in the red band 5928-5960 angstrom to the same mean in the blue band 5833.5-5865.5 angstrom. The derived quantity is 1.02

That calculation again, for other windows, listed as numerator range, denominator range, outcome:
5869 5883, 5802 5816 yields 1.03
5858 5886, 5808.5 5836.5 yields 0.99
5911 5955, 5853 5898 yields 1.05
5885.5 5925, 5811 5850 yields 0.95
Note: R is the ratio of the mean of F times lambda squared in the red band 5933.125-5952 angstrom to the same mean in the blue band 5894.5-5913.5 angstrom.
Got 1.05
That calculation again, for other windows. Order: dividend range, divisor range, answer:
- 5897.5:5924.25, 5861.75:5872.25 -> 0.98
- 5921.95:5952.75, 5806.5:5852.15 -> 1.01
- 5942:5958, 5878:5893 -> 1.06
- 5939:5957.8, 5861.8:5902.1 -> 1.04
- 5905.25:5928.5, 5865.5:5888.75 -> 1.01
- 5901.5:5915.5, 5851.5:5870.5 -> 1.03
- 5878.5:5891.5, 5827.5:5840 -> 0.94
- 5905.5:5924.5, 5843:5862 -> 1.03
